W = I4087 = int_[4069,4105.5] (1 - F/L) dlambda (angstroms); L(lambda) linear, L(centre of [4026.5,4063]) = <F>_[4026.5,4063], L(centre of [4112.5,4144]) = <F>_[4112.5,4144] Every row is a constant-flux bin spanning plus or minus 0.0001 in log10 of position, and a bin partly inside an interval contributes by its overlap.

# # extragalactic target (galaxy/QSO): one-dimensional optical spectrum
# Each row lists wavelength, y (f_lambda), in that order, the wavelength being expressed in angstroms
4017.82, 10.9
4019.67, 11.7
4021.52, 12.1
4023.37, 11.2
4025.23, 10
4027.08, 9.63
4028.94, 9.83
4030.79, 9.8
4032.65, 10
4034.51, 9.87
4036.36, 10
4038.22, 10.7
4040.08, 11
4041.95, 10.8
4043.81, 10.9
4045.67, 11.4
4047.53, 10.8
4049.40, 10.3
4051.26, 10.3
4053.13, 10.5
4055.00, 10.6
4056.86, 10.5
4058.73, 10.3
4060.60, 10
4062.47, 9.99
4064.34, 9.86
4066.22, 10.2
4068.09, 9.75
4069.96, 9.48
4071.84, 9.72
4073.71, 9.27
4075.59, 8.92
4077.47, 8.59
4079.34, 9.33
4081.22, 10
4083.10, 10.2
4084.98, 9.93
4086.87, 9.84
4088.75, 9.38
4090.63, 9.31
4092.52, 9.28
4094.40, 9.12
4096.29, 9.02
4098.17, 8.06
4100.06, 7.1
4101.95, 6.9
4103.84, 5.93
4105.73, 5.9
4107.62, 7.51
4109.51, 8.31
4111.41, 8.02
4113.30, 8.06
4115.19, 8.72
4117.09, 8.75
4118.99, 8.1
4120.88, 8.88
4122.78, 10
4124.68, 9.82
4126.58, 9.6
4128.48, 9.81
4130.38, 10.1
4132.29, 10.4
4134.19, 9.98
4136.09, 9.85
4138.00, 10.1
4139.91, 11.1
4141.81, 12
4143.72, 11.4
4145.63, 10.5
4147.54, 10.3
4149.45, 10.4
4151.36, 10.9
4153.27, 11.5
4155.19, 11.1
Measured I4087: 4.43 angstroms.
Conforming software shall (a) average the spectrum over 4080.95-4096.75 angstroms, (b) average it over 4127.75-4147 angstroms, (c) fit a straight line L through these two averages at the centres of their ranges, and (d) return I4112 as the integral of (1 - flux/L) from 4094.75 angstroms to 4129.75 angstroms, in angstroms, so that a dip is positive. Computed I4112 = 6.12 angstroms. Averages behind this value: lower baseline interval 9.56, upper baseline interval 10.5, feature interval 8.28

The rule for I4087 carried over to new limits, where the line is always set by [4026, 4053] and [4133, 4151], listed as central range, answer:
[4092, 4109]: 4.70 angstroms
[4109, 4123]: 2.69 angstroms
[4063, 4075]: 0.87 angstroms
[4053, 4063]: 0.11 angstroms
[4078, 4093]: 1.22 angstroms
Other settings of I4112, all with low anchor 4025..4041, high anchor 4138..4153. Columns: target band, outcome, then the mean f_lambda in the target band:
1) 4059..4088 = 1.98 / 9.68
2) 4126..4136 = 0.77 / 9.98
